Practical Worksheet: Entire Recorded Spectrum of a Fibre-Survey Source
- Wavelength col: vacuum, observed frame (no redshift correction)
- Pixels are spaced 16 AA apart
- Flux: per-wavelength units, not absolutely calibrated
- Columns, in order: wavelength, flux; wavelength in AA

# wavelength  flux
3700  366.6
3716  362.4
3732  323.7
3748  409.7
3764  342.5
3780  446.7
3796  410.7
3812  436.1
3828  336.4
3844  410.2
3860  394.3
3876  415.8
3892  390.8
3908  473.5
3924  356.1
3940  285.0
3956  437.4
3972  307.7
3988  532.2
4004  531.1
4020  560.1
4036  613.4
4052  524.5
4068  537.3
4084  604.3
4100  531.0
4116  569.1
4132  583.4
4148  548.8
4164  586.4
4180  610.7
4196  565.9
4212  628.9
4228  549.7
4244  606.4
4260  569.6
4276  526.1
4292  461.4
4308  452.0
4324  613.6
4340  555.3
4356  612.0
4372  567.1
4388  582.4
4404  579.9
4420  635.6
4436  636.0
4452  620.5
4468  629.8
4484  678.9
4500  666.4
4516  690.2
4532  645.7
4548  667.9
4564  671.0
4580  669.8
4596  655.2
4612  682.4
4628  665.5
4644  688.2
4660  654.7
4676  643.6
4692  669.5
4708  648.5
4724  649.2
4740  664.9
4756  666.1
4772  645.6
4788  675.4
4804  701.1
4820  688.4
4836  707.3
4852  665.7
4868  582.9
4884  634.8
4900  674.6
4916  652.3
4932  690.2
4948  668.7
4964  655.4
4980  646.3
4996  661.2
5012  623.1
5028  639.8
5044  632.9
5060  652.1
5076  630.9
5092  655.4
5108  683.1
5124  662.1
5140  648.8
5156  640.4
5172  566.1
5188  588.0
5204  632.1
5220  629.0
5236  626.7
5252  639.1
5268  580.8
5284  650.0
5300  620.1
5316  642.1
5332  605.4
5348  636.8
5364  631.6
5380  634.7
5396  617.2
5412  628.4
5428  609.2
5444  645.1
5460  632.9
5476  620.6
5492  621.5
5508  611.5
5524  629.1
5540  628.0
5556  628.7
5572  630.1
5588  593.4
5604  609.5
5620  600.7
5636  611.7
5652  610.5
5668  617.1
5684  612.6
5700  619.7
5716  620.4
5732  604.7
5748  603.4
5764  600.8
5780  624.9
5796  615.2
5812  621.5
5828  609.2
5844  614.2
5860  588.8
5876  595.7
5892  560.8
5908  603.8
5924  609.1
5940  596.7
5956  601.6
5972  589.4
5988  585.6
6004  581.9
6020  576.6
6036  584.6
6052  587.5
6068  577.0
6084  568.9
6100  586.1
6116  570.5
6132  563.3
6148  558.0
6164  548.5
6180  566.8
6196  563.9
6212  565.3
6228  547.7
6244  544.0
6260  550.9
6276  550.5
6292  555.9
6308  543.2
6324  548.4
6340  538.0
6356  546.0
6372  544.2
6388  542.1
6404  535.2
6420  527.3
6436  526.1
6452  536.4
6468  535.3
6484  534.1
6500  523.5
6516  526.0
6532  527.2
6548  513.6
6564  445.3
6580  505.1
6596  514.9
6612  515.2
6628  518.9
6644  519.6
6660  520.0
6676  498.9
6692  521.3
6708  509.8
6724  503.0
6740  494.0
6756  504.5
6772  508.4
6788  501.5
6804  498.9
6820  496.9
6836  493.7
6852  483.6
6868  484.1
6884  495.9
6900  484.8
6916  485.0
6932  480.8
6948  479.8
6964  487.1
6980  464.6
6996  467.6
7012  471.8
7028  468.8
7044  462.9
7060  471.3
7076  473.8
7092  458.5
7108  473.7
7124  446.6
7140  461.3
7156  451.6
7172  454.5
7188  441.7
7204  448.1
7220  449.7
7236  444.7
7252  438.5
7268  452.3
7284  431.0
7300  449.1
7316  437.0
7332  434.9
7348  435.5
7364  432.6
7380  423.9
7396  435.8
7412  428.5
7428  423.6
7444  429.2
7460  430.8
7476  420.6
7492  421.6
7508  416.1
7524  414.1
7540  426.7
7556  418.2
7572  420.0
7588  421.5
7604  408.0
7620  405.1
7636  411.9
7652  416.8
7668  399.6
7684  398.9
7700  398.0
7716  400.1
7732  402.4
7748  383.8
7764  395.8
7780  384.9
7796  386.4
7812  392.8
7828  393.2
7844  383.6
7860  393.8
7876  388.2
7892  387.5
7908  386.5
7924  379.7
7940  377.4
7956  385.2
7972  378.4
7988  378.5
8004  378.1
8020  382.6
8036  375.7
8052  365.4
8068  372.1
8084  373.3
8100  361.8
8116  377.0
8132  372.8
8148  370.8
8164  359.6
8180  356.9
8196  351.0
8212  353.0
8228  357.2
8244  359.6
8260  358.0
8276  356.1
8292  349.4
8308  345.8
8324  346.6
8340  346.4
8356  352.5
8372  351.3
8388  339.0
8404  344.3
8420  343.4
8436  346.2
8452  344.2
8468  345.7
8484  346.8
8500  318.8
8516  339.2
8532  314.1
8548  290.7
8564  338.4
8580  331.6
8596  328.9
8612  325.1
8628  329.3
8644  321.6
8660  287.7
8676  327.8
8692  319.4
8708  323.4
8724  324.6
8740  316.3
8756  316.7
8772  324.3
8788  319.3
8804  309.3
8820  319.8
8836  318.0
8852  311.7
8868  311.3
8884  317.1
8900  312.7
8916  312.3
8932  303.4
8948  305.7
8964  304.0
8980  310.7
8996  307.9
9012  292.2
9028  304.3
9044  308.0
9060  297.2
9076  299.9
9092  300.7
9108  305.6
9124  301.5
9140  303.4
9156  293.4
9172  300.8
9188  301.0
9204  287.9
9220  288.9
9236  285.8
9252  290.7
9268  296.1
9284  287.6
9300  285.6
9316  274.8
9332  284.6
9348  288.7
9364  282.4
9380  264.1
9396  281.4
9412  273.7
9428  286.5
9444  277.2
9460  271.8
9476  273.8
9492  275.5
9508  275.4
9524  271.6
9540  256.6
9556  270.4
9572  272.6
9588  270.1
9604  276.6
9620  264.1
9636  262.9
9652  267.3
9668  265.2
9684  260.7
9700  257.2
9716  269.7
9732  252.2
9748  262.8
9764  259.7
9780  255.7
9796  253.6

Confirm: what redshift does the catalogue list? 0.00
